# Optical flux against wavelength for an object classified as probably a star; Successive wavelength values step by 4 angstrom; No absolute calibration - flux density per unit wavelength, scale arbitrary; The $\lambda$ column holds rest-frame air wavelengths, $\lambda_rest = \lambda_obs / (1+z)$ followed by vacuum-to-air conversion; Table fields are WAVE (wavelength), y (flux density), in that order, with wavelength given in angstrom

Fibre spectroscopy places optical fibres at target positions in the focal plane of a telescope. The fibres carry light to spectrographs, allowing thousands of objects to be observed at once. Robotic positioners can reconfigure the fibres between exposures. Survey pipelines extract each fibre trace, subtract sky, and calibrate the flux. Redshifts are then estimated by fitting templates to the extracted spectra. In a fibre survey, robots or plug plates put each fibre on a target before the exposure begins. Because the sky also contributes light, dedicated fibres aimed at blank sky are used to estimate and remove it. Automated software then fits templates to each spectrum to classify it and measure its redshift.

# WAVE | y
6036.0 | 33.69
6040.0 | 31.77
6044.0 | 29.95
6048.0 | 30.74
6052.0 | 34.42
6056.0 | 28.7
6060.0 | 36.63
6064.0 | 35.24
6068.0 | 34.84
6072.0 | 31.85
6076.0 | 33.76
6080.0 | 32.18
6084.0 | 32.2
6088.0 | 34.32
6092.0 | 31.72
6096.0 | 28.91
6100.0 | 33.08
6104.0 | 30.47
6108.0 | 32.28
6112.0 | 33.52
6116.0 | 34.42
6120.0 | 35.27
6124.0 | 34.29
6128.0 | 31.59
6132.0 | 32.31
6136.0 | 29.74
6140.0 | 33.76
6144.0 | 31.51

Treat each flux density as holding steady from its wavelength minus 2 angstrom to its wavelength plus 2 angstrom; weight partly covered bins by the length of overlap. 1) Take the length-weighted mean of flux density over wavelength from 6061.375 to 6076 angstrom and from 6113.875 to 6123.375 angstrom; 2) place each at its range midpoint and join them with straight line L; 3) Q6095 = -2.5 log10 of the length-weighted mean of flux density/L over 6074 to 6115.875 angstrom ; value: 0.07 mag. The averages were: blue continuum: 34.1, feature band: 32.3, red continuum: 34.7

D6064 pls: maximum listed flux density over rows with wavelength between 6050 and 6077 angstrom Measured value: 36.63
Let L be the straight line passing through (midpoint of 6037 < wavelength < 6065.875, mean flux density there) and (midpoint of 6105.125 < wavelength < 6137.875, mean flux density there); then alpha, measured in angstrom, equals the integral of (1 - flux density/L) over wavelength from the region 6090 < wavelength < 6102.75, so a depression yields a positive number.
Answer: 0.61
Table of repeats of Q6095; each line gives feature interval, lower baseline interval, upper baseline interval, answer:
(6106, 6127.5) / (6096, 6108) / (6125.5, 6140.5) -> -0.074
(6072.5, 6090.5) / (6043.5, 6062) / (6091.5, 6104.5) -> -0.050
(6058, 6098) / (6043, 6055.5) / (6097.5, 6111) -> -0.048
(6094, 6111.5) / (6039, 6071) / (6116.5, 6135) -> 0.058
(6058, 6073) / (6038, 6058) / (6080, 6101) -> -0.110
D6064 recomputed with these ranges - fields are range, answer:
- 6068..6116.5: 34.84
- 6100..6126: 35.27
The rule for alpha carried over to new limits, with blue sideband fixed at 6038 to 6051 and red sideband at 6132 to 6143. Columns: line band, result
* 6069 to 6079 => -0.5 angstrom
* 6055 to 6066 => -1.0 angstrom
